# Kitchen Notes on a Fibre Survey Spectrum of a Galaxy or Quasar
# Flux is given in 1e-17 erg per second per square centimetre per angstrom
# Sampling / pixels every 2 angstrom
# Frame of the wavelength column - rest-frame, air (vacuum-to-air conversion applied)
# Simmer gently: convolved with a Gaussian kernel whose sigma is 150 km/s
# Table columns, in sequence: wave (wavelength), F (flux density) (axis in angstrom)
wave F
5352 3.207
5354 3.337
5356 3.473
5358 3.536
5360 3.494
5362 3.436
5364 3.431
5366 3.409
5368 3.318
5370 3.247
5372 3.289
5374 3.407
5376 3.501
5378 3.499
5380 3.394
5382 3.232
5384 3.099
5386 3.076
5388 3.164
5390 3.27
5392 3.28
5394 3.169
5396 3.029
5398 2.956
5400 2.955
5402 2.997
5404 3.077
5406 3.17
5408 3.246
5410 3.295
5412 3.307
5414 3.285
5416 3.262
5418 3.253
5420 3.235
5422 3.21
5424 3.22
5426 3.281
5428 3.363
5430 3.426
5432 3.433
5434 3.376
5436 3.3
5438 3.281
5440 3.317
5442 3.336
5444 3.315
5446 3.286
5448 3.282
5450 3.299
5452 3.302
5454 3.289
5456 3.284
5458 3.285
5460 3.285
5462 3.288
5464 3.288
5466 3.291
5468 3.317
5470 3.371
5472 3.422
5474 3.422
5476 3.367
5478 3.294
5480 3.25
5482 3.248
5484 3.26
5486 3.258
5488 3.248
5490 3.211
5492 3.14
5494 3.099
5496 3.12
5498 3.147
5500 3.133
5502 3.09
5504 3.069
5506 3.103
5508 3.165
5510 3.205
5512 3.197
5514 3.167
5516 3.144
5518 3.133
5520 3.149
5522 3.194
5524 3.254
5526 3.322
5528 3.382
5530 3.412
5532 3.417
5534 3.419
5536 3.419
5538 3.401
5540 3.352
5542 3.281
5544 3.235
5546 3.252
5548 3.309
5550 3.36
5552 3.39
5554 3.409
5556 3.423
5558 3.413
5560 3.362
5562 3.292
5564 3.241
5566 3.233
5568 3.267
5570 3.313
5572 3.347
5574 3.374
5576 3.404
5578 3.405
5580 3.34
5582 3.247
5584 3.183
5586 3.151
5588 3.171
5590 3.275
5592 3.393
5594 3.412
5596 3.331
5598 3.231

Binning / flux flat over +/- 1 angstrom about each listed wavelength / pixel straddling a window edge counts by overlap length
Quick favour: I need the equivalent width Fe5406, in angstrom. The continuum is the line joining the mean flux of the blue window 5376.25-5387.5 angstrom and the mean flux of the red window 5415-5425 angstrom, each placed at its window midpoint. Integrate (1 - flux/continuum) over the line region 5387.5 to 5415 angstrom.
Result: 0.8 angstrom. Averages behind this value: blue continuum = 3.27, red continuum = 3.24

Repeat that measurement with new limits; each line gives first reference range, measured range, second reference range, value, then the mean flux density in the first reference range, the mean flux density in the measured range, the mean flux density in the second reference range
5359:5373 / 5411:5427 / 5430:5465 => 0.4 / 3.37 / 3.26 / 3.31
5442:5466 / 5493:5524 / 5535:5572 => 1.6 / 3.29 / 3.14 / 3.33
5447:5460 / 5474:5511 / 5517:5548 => 1.2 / 3.29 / 3.2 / 3.31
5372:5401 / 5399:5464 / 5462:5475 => 0.4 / 3.22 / 3.27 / 3.35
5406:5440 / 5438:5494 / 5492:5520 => -1.4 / 3.3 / 3.29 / 3.14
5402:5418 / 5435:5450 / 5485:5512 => -0.5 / 3.22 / 3.3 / 3.15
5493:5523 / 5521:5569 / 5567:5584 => -1.4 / 3.14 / 3.33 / 3.33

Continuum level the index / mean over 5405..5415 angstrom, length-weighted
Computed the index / 3.26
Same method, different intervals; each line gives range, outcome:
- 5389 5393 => 3.27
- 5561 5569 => 3.26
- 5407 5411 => 3.27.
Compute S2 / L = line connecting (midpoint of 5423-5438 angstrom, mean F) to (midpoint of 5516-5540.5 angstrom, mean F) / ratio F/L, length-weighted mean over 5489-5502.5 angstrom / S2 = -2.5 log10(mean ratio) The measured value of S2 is 0.06 mag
